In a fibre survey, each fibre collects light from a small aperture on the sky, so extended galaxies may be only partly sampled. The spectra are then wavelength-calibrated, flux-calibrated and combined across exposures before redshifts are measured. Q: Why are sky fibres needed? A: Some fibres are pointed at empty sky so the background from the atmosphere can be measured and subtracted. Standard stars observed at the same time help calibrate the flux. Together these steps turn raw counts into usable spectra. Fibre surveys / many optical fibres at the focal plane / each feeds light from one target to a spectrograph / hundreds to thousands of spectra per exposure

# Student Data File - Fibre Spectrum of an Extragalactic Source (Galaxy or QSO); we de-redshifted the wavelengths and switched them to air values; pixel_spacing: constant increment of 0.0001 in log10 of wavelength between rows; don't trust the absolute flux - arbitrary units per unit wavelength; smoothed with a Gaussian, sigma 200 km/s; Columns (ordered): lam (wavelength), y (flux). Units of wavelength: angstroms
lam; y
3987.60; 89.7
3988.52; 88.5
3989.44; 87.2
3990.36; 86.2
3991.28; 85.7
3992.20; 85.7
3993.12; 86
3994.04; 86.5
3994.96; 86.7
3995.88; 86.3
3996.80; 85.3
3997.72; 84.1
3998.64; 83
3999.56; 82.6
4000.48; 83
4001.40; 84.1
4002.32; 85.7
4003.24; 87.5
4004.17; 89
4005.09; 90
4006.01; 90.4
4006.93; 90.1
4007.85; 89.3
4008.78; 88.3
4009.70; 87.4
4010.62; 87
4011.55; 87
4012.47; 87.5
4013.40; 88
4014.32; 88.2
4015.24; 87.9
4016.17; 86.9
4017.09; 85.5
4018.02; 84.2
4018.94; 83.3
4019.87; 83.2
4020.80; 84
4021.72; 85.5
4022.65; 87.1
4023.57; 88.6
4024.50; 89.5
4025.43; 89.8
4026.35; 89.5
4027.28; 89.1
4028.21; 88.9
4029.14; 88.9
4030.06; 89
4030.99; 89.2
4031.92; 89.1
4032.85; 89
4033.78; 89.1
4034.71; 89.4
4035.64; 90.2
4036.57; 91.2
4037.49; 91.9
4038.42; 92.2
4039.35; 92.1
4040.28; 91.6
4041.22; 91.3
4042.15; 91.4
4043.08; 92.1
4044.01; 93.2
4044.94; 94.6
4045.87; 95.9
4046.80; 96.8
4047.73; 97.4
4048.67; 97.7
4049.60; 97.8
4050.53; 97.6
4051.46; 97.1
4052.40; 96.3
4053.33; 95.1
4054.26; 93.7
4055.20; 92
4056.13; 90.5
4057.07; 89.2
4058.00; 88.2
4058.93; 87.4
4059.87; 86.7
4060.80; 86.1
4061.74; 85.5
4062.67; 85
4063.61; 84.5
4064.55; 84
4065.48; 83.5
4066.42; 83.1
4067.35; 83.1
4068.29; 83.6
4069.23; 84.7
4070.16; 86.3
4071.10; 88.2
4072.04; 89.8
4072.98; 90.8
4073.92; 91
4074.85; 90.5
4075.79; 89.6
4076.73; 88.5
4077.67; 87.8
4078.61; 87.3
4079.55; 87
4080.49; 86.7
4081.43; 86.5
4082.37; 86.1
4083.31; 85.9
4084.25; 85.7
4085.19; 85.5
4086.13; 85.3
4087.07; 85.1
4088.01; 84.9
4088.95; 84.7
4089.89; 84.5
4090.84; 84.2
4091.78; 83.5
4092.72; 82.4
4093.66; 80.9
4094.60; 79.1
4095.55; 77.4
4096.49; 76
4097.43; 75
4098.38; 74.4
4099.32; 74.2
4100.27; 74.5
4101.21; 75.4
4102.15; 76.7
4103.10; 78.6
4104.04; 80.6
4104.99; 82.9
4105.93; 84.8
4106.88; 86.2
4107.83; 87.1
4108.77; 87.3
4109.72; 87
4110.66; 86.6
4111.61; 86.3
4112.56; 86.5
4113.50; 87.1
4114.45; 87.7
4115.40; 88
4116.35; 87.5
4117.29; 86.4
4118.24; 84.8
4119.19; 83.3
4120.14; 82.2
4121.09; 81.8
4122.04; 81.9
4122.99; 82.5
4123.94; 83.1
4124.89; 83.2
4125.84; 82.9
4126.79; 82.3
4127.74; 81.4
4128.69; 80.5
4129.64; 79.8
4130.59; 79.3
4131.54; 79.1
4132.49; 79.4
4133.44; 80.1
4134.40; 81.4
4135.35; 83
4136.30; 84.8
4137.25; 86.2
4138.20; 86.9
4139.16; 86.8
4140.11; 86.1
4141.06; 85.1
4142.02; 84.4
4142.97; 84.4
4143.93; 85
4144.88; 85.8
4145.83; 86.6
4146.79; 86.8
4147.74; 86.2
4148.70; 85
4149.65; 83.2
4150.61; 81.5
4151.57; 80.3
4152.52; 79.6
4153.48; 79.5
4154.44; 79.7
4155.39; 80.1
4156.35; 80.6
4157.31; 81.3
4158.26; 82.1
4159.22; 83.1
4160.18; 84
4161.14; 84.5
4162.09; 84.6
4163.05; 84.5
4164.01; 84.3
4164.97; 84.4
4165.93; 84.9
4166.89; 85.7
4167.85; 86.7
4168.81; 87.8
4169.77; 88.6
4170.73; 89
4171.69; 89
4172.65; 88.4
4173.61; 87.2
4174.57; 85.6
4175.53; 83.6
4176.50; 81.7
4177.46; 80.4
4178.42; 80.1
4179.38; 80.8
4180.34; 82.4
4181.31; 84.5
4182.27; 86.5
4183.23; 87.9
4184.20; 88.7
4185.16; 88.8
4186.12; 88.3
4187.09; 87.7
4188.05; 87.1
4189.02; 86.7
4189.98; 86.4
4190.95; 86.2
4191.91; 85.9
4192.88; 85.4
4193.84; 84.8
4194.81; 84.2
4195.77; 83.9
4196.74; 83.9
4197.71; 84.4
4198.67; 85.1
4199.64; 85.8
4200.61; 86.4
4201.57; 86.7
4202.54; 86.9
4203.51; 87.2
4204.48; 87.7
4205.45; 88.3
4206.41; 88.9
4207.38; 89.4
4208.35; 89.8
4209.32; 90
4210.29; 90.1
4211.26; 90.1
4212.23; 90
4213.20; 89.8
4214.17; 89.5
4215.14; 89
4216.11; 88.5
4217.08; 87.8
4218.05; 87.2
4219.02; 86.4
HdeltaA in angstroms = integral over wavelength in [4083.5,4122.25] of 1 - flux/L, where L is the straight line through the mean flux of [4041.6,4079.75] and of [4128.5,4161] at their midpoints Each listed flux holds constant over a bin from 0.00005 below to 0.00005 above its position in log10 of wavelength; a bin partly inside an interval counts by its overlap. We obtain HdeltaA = 1.6 angstroms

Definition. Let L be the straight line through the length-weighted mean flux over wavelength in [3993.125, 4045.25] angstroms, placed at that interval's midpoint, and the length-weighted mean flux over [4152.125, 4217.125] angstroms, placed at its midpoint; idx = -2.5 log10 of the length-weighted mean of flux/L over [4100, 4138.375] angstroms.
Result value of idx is 0.05 mag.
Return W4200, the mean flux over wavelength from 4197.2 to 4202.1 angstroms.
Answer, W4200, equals 85.7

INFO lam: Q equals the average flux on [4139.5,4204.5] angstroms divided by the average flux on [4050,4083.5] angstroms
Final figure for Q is 1.0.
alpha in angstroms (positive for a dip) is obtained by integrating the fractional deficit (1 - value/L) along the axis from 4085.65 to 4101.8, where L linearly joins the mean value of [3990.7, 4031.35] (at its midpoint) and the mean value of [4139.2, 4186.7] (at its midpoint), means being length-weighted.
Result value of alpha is 1.0 angstroms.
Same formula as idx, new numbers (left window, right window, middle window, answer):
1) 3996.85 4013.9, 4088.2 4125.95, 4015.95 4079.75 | -0.05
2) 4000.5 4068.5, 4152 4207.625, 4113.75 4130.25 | 0.04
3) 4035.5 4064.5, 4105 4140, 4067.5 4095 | 0.03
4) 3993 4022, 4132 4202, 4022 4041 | -0.04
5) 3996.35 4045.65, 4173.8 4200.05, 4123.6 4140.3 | 0.05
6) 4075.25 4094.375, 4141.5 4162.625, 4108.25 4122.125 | -0.02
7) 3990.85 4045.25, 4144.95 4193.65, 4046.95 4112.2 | 0.01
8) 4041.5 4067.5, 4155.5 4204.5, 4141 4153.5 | 0.04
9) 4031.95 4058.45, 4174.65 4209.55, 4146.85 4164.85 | 0.06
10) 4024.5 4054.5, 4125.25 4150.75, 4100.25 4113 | 0.04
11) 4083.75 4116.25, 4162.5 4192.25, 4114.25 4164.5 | 0.01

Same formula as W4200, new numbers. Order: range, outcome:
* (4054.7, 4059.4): 89.4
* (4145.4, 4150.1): 85.6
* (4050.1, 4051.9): 97.5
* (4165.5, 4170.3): 86.8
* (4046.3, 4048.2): 97.1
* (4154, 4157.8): 80.6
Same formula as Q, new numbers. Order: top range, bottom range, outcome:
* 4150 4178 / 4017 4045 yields 0.94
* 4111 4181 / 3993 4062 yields 0.94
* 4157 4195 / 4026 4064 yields 0.93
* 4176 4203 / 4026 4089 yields 0.95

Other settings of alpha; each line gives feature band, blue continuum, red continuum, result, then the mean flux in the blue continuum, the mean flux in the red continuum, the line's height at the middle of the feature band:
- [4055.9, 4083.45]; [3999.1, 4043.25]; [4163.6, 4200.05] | 0.2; 88.2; 85.6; 87.4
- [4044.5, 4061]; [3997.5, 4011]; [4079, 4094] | -1.5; 86.9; 85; 85.8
